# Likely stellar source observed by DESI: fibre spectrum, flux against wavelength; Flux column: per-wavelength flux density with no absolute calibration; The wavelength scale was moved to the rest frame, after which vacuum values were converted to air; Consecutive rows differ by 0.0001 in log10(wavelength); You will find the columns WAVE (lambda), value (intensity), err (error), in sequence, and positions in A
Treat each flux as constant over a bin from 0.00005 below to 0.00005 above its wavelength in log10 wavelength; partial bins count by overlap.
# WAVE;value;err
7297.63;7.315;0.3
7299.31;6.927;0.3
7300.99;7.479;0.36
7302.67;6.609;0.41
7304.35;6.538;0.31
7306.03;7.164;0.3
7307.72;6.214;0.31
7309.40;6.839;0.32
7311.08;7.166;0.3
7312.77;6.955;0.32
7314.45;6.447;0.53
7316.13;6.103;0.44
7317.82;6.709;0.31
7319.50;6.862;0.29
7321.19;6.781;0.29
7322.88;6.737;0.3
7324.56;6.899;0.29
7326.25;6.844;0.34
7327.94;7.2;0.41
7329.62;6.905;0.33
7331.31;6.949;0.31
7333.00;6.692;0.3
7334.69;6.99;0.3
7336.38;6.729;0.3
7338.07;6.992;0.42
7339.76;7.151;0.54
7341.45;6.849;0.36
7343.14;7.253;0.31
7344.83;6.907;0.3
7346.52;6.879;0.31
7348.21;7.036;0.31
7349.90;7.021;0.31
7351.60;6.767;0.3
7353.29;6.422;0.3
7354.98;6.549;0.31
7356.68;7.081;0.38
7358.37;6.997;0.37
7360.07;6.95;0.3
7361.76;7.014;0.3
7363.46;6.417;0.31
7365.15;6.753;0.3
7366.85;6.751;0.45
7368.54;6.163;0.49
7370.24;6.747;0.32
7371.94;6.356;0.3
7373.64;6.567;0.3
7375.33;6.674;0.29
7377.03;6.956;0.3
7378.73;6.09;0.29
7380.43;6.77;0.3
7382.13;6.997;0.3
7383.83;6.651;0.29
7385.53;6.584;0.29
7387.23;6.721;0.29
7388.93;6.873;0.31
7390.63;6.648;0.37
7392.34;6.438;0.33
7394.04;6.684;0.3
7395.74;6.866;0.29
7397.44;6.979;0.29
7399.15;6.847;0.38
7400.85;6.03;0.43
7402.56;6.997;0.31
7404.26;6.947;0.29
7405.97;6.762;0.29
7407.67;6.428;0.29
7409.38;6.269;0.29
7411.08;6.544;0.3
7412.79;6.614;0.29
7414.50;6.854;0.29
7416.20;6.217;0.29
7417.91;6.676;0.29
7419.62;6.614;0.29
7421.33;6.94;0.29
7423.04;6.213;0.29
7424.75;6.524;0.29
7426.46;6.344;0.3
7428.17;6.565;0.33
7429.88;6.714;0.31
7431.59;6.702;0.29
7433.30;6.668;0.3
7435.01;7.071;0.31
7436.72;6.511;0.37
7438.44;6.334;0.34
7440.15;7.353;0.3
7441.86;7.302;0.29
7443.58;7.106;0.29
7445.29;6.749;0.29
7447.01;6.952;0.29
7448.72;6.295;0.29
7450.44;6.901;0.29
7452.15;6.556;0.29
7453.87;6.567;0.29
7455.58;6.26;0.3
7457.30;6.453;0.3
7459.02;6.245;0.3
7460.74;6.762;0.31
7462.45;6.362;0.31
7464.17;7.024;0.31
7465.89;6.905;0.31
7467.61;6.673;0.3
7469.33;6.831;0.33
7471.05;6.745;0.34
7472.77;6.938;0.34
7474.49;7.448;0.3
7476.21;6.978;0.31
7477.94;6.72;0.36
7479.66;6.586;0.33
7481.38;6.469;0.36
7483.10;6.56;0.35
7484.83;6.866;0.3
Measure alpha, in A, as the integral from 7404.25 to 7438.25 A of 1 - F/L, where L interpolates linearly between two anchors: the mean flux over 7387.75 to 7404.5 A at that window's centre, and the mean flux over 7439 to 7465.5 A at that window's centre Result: 0.7 A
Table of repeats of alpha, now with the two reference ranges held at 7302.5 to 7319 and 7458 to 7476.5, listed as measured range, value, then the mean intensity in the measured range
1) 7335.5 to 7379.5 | -0.4 A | 6.77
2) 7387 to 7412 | 0.3 A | 6.67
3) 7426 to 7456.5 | 0.3 A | 6.72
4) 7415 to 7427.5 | 0.5 A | 6.52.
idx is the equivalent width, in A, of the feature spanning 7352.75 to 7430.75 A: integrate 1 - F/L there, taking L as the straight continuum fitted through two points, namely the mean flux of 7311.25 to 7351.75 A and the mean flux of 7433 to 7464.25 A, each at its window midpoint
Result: 1.5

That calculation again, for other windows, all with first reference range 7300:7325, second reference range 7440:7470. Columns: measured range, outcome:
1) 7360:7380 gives 0.4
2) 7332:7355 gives -0.4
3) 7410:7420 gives 0.2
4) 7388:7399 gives 0.0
